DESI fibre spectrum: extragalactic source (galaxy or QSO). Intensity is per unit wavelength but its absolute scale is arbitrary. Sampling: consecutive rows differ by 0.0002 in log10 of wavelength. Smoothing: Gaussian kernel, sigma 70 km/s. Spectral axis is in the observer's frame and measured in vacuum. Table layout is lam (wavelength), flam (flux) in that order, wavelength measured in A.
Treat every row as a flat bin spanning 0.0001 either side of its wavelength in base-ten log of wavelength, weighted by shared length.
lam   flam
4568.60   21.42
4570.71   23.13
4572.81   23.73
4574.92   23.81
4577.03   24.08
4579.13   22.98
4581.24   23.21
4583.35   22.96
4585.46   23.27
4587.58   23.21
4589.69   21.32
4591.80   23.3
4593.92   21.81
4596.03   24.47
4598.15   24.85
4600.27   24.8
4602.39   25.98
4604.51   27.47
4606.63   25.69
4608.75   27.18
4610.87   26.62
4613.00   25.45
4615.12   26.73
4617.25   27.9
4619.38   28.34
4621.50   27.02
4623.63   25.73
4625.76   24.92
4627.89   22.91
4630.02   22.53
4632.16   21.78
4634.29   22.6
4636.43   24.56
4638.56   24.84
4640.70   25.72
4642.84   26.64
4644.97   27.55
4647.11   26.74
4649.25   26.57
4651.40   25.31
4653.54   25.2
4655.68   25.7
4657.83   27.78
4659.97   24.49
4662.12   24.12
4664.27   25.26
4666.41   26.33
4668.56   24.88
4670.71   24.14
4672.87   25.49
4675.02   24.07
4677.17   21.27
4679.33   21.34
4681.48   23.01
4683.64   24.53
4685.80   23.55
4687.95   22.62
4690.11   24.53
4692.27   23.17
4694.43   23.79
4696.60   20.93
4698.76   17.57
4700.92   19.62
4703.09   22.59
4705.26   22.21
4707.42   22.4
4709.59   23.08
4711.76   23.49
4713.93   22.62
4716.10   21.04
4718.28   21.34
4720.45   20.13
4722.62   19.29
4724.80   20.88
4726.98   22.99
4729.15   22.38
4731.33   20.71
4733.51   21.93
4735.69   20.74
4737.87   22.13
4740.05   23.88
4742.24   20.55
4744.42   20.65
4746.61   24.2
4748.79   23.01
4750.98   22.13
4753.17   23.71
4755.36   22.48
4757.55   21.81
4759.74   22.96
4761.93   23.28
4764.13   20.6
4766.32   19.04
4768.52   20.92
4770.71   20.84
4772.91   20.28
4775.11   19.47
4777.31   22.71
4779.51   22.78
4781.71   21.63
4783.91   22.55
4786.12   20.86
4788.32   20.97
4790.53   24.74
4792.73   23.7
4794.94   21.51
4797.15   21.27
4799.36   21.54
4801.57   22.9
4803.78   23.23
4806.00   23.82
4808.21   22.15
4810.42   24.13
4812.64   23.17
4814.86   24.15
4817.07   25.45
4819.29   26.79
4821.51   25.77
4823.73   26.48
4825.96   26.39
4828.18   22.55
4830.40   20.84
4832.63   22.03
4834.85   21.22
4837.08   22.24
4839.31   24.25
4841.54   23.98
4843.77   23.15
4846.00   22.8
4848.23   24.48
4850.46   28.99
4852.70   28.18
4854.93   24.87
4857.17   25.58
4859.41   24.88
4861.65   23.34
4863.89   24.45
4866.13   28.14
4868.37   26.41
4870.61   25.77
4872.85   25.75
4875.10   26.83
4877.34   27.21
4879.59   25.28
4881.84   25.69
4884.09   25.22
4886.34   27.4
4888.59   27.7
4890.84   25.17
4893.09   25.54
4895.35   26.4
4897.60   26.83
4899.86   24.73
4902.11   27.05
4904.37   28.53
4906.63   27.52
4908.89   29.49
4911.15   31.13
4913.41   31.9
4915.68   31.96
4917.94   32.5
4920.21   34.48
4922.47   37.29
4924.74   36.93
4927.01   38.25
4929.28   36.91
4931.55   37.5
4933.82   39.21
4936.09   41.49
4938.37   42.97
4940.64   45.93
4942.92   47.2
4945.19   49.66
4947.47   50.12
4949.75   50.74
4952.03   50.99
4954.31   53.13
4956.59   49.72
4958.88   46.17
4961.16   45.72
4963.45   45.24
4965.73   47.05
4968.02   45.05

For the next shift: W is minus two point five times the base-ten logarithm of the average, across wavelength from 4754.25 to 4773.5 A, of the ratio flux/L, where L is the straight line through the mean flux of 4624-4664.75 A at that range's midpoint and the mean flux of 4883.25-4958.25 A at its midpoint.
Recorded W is 0.36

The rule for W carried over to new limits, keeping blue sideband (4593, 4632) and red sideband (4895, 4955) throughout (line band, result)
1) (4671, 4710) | 0.25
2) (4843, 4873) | 0.34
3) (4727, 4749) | 0.35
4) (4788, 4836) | 0.38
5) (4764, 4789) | 0.45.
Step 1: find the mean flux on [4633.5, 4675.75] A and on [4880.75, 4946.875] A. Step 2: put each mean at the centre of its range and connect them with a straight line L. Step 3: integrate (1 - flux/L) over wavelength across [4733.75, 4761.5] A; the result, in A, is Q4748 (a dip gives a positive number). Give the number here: 5.8 A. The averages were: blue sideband 25.4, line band 22.4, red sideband 33.4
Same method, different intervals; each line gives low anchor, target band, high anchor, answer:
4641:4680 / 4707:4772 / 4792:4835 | 6.67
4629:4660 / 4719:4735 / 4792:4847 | 2.10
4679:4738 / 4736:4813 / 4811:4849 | 2.85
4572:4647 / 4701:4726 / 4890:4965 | 6.38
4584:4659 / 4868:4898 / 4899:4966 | 8.98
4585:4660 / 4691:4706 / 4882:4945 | 3.20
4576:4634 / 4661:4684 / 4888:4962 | 2.78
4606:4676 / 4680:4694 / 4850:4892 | 1.14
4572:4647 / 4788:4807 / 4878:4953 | 4.97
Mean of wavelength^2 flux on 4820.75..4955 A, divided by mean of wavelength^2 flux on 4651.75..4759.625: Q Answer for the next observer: 1.5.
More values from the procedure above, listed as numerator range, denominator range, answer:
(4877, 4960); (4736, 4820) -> 1.69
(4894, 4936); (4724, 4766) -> 1.57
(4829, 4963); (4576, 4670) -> 1.44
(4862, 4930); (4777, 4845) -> 1.29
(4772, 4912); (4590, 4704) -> 1.09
